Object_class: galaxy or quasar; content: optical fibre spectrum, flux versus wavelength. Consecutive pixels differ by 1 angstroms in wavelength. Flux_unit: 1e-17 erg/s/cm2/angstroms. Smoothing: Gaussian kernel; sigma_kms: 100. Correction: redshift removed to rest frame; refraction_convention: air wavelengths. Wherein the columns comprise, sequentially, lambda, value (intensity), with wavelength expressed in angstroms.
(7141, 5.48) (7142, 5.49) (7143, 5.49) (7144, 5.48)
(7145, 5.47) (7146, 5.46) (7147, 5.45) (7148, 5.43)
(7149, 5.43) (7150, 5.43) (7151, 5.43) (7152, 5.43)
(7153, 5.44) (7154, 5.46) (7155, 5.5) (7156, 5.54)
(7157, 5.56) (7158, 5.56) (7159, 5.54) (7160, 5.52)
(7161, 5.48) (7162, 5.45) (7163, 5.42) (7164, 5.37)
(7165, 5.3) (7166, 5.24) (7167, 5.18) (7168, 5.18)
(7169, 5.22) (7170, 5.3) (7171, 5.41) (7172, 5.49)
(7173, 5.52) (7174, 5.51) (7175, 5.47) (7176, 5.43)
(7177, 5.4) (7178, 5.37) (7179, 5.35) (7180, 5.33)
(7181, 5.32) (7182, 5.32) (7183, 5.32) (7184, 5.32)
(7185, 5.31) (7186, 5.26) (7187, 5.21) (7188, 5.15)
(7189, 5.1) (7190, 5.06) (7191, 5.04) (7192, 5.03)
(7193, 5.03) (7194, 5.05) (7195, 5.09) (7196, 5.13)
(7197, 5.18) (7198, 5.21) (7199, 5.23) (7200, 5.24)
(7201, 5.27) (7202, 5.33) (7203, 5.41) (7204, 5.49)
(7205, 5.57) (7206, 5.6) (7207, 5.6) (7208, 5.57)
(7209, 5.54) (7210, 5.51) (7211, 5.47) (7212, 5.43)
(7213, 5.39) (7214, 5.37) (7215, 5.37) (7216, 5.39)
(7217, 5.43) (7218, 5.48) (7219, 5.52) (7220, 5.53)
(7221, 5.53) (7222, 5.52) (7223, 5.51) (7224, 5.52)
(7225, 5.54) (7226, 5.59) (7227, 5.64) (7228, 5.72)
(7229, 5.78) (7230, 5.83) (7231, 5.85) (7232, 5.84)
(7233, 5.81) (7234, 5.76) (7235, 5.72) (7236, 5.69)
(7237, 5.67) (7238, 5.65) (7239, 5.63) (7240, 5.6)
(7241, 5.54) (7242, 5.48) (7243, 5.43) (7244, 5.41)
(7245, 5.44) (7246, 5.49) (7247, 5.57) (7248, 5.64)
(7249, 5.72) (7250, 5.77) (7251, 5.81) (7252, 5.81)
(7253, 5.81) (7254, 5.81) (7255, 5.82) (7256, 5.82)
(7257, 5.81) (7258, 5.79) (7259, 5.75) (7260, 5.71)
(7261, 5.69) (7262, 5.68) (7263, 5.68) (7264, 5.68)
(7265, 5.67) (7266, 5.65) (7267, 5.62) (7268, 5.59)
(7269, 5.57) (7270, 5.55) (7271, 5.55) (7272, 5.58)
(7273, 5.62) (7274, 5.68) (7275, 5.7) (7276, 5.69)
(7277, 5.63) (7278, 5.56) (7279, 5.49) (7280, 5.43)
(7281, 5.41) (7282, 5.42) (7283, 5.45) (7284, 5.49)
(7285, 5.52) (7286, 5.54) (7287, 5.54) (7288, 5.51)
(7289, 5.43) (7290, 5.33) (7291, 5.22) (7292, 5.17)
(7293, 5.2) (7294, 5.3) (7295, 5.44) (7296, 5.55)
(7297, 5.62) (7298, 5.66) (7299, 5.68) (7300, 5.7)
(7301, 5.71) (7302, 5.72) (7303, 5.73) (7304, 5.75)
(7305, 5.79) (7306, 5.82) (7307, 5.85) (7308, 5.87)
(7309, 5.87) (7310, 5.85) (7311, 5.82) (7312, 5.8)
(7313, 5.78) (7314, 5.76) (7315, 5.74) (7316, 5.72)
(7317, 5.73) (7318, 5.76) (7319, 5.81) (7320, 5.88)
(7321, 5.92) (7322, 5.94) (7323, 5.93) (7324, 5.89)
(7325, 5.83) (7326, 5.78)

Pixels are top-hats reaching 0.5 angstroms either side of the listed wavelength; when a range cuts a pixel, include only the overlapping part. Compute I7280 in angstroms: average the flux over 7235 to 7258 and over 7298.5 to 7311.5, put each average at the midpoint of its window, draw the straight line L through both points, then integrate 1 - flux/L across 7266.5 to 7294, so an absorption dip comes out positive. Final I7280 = 1.1 angstroms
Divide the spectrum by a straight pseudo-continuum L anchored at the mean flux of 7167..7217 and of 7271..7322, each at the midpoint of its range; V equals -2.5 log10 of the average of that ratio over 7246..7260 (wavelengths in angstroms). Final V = -0.05 mag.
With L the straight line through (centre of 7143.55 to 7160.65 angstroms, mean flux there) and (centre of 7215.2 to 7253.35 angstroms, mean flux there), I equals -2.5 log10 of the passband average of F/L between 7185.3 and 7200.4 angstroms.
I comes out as 0.08 mag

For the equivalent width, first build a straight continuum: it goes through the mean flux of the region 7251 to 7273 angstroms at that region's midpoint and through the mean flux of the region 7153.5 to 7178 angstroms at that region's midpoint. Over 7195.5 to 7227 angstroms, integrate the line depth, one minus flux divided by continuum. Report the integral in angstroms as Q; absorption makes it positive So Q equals 0.6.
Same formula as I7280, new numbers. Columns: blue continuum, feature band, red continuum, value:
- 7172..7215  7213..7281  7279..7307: -2.41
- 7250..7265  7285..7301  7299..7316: 0.85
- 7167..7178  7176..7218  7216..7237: 1.39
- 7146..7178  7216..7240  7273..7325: -0.46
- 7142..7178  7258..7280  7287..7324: -0.07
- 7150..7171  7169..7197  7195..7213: 0.67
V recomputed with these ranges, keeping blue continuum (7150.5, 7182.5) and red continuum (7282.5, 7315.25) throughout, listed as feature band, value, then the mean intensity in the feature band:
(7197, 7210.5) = 0.01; 5.42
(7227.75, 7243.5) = -0.03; 5.69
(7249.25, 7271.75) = -0.03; 5.71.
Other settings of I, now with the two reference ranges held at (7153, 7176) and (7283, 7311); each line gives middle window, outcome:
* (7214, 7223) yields 0.00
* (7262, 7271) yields -0.01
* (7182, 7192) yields 0.05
